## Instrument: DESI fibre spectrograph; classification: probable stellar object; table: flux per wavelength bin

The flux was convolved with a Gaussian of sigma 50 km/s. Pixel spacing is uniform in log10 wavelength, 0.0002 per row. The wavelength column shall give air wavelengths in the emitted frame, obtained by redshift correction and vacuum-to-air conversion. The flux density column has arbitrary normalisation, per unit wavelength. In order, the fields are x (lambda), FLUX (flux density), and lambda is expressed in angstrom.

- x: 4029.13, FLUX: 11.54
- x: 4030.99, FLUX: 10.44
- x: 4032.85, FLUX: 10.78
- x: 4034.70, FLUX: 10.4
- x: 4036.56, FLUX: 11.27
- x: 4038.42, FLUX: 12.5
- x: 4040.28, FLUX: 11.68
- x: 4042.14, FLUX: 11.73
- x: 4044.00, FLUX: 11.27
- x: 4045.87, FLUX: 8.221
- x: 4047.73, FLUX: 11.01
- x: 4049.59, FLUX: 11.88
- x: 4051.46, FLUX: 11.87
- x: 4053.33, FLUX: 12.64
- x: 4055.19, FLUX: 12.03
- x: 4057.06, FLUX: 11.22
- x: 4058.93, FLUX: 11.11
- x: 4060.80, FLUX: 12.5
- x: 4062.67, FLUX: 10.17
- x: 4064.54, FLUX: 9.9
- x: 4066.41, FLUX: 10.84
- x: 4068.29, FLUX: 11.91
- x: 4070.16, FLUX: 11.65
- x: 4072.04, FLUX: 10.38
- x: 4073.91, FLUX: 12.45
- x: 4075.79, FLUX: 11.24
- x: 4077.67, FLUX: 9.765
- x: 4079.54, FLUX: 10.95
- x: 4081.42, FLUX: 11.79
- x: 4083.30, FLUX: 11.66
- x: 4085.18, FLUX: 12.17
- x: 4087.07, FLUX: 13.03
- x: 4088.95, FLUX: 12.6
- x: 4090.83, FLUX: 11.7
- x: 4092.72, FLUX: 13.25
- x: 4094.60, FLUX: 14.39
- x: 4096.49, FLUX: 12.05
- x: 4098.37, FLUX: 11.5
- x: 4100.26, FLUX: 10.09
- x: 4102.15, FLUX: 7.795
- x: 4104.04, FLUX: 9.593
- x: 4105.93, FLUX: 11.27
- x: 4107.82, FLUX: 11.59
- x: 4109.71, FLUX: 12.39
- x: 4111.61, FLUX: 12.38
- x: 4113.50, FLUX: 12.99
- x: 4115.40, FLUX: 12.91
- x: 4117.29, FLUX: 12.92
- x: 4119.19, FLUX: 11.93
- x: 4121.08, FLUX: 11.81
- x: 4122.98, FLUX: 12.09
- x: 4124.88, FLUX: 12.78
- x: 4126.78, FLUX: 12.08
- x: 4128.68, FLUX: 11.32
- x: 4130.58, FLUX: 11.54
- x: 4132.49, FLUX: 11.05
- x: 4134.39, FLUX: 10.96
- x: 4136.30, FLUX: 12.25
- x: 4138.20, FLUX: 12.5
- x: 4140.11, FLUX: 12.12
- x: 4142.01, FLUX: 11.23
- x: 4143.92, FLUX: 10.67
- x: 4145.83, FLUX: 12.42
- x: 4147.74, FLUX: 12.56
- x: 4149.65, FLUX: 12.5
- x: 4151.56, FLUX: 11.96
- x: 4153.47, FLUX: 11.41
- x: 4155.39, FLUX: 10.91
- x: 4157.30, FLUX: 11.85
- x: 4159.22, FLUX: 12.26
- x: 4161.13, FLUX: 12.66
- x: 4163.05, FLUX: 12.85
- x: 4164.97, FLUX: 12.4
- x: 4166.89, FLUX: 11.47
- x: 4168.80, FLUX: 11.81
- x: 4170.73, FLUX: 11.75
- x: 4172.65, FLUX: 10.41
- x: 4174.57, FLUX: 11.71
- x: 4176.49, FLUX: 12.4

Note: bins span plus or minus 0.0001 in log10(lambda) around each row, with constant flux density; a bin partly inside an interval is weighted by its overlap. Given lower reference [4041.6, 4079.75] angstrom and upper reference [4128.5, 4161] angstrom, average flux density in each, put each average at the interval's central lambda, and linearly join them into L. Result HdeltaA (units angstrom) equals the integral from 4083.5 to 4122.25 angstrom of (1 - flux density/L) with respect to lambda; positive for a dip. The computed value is -1.5 angstrom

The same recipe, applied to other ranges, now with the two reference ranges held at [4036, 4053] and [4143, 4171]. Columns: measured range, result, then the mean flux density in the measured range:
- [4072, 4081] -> 0.34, 11.1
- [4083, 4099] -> -1.31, 12.5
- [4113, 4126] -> -0.79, 12.5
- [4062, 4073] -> 0.60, 10.8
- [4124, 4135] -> 0.16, 11.6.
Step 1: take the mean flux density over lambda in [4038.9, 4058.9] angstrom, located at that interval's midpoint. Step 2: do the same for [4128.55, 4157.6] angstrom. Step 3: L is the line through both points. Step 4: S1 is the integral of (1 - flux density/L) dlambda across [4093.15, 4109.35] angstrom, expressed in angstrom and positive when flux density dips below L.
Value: 0.6 angstrom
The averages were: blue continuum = 11.4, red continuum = 11.7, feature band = 11.2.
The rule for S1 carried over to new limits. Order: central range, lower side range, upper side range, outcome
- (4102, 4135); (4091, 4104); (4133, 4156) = -0.47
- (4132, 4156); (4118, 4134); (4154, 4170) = 0.29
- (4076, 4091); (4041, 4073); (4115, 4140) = -0.24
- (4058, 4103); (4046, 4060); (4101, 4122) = 0.29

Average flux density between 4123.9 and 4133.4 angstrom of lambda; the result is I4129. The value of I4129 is 11.8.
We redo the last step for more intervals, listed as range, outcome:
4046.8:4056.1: 11.9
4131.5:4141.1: 11.8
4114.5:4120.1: 12.6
